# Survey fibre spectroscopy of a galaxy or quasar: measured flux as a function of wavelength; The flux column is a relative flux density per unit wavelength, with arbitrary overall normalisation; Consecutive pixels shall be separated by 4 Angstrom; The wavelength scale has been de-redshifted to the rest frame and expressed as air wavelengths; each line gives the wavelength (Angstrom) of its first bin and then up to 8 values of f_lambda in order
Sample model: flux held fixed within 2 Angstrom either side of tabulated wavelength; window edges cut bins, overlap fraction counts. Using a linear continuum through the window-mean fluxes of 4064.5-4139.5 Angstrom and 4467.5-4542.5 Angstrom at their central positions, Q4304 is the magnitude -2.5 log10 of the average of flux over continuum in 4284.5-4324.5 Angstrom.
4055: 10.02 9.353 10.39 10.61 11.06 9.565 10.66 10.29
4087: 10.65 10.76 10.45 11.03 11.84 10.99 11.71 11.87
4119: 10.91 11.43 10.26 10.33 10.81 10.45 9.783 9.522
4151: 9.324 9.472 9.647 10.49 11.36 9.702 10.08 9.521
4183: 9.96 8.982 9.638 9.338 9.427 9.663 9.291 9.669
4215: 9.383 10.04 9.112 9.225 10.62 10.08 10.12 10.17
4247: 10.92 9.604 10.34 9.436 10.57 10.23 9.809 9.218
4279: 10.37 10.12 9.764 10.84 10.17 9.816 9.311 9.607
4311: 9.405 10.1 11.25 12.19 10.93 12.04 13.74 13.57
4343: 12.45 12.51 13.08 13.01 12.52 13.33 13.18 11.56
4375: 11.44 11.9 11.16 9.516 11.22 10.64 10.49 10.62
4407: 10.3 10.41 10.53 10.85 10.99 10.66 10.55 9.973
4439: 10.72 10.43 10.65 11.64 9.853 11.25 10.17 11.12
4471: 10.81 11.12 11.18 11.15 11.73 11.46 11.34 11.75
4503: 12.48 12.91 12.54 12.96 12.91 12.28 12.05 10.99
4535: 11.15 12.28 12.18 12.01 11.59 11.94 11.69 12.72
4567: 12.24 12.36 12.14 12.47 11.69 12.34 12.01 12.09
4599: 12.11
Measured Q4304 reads 0.11 mag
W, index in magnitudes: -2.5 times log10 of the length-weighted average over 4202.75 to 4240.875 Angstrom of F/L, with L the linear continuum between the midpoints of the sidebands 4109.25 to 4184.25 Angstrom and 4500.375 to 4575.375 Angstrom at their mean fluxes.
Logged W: 0.104 mag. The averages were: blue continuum 10.3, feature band 9.72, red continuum 12.2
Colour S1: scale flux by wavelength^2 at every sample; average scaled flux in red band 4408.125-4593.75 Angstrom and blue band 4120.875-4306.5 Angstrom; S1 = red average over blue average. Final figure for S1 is 1.3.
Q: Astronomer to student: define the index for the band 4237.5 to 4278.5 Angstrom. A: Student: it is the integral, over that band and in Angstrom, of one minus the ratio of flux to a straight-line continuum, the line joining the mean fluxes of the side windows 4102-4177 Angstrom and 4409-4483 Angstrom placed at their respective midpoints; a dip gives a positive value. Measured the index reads 2.1 Angstrom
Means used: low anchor 10.5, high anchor 10.7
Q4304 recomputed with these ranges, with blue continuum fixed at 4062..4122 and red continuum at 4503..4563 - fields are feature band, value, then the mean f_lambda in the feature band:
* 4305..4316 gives 0.19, 9.67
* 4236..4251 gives 0.10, 10.3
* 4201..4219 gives 0.17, 9.56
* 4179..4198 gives 0.18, 9.48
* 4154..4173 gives 0.09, 10.2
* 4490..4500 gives 0.05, 11.5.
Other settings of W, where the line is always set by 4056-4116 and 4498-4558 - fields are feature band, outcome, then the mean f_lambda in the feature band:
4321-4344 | -0.09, 12.5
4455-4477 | 0.11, 10.8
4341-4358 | -0.11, 12.7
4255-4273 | 0.13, 10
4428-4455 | 0.12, 10.6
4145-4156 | 0.16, 9.44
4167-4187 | 0.12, 9.89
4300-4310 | 0.20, 9.49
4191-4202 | 0.17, 9.45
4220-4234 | 0.15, 9.71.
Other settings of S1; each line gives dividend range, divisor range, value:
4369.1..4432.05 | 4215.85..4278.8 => 1.16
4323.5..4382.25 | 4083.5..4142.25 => 1.28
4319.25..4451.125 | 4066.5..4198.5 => 1.25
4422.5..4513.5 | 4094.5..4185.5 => 1.24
